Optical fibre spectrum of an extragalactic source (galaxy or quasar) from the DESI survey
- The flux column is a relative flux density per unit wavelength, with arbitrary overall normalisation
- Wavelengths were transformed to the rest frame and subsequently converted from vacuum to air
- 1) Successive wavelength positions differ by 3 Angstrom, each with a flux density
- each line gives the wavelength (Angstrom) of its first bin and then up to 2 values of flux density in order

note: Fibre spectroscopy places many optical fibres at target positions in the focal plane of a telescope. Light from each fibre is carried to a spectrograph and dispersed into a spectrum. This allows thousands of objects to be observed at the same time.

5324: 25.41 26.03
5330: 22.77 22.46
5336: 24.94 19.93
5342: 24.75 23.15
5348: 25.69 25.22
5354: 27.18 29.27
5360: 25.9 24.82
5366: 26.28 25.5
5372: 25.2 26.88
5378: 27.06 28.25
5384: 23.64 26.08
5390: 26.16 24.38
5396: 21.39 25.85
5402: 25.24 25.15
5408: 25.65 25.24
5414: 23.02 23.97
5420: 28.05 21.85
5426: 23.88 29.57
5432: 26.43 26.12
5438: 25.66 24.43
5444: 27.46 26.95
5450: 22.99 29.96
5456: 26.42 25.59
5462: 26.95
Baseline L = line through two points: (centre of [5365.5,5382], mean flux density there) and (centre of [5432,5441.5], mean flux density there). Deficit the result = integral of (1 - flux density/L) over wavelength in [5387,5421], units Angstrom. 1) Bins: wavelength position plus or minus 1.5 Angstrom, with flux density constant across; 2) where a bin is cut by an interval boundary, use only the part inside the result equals 1.5 Angstrom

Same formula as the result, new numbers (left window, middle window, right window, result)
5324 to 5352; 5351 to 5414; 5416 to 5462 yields -2.1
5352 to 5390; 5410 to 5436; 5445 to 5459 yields 1.1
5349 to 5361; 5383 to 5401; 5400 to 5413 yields 0.8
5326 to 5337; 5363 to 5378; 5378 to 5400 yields -0.7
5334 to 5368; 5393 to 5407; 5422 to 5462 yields 0.6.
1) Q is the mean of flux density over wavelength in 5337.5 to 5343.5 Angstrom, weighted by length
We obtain 22.3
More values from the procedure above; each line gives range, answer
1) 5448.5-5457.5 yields 26.5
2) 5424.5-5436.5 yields 26.5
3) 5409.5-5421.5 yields 25.1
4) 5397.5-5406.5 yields 25.4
